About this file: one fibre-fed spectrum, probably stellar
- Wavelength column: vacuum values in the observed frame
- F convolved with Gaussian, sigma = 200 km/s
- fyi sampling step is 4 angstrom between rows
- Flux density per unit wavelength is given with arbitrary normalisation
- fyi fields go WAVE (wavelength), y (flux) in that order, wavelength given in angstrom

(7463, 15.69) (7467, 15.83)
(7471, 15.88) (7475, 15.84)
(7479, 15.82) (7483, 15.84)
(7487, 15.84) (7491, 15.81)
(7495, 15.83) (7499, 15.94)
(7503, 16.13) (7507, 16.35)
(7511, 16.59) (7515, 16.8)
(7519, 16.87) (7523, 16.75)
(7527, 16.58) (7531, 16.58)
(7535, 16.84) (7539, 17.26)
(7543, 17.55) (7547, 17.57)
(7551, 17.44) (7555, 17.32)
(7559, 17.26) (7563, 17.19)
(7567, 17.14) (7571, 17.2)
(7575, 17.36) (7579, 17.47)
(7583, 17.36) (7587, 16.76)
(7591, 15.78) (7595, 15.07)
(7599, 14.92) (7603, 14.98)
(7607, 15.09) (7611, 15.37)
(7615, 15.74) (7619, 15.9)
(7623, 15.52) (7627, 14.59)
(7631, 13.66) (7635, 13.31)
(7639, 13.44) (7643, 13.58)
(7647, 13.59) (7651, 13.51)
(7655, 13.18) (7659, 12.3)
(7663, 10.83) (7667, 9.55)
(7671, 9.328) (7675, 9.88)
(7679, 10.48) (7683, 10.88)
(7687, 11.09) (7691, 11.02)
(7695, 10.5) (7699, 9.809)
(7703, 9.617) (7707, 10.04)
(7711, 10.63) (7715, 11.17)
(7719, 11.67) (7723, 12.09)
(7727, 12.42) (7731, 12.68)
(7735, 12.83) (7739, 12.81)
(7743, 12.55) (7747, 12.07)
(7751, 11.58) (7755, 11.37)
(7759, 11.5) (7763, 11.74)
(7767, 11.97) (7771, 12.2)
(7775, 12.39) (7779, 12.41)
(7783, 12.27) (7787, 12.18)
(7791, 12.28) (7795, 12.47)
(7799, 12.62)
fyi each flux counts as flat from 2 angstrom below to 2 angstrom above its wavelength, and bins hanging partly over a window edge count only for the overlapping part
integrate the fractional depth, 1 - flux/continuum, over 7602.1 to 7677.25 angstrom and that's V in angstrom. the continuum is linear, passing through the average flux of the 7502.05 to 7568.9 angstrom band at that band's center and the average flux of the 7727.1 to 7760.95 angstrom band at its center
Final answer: 6.8 angstrom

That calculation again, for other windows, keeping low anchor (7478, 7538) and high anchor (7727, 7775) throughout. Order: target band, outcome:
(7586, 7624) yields -2.1 angstrom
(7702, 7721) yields 3.2 angstrom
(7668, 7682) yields 3.6 angstrom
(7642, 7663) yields 1.3 angstrom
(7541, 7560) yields -2.2 angstrom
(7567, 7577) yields -1.3 angstrom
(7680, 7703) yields 4.6 angstrom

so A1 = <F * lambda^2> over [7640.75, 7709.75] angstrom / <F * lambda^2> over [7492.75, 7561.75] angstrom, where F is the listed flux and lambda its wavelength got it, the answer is 0.7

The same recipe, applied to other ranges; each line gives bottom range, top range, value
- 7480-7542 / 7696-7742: 0.74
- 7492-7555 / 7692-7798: 0.74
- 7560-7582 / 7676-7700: 0.63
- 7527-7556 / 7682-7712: 0.63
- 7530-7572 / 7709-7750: 0.73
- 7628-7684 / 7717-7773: 1.03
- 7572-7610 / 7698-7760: 0.75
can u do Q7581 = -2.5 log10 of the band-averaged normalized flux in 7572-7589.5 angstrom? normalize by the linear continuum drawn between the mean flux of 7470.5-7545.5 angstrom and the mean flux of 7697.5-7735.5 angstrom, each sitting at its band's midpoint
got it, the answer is -0.18 mag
